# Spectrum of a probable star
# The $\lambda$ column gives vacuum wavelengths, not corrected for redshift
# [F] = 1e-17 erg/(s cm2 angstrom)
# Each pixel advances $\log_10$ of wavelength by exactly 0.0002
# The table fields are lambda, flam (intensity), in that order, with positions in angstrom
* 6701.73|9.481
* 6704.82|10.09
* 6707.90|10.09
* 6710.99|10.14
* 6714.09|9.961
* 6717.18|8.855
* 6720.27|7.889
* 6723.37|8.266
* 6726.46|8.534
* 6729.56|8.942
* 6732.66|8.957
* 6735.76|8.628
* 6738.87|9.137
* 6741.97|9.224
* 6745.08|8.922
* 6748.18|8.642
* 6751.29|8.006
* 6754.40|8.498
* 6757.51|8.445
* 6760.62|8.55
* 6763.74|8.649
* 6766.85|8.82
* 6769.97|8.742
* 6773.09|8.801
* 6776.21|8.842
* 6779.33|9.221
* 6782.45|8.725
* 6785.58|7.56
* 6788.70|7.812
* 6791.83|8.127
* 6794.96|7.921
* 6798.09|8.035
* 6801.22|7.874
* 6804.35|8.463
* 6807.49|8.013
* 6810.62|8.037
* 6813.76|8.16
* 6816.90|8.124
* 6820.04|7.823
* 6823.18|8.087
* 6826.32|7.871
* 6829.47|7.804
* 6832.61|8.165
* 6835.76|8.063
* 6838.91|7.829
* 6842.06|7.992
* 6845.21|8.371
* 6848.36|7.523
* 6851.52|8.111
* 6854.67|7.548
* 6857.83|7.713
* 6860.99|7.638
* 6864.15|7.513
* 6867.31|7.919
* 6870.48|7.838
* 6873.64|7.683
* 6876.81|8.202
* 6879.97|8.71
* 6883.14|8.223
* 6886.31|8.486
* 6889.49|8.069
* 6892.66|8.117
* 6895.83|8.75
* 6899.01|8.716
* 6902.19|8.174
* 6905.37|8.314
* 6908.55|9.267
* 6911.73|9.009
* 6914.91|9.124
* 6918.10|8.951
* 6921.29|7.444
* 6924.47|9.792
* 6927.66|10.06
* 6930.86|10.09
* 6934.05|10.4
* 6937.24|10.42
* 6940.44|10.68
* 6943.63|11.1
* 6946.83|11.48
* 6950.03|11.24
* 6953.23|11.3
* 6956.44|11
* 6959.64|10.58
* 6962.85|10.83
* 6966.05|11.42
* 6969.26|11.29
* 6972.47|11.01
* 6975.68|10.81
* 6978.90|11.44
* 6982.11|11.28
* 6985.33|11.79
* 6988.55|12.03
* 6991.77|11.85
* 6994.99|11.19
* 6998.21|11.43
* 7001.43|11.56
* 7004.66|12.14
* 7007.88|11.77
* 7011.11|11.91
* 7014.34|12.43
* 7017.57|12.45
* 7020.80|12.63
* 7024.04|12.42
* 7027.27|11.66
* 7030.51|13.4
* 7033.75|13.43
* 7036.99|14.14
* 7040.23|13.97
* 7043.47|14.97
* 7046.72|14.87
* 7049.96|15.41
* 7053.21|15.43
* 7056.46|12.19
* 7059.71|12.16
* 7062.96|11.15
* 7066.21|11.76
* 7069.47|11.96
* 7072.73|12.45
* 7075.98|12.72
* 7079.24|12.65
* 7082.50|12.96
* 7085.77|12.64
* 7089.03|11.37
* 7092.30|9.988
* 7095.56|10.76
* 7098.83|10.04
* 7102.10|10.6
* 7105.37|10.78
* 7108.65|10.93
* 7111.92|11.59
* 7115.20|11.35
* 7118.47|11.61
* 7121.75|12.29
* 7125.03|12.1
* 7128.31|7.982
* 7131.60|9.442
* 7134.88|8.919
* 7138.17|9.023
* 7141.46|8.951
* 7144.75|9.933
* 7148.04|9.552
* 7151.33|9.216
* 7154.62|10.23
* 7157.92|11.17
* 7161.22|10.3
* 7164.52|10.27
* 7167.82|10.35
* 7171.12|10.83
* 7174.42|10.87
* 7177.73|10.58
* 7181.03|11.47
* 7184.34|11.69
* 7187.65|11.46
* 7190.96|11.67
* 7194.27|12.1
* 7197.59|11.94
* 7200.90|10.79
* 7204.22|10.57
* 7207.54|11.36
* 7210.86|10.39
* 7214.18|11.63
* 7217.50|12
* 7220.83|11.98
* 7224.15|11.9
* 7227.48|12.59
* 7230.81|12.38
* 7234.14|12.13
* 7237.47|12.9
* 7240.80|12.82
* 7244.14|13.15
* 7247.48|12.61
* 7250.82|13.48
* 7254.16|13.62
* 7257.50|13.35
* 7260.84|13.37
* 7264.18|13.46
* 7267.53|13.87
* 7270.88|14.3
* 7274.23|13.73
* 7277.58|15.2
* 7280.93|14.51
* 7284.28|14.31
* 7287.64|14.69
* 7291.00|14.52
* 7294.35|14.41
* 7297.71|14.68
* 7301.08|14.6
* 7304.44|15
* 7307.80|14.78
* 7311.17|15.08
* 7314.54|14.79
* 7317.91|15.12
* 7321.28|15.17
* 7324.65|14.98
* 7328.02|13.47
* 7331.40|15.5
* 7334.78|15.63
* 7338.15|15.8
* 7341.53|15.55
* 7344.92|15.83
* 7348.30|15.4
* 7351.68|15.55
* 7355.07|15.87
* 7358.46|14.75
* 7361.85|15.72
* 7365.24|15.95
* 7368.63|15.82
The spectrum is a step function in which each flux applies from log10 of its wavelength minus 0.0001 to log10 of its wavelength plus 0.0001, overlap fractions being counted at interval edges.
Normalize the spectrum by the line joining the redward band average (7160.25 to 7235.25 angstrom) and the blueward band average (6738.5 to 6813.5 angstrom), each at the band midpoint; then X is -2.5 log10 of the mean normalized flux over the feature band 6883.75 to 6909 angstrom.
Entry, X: 0.10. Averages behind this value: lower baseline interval 8.44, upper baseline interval 11.4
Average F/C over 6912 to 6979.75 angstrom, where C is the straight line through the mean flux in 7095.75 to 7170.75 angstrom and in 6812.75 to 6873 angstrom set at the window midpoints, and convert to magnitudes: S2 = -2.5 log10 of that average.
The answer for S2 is -0.19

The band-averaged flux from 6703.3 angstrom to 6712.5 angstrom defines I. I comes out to 10.1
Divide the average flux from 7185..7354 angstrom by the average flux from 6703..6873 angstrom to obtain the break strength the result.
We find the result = 1.6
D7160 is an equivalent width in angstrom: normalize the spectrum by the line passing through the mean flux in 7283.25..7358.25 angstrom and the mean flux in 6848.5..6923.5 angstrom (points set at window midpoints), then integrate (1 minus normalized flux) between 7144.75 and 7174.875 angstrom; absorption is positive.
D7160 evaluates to 5.4 angstrom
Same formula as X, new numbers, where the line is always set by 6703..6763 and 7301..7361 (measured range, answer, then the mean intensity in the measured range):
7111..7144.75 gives 0.26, 10.3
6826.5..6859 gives 0.26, 7.91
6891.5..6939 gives 0.19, 9.12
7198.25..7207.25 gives 0.26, 10.9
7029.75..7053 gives -0.18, 14.4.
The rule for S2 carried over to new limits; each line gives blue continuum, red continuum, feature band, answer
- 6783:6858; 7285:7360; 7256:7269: 0.05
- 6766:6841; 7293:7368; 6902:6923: 0.12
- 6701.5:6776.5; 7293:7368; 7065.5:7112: 0.10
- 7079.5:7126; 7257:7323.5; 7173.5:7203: 0.13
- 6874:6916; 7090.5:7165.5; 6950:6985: -0.22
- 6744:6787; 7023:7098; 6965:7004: 0.02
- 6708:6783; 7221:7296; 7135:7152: 0.32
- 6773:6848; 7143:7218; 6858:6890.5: 0.08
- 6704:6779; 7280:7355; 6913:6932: 0.17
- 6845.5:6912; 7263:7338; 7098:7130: 0.08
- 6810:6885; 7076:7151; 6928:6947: -0.19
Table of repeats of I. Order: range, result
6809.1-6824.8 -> 8.05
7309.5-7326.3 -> 15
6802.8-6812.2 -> 8.17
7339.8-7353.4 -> 15.6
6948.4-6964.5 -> 11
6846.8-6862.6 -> 7.7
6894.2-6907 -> 8.49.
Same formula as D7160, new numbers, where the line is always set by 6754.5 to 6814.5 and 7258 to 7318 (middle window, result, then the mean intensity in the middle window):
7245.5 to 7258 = 0.7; 13.3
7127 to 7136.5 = 2.8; 8.81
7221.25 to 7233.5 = 1.3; 12.2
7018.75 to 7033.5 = -1.7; 12.6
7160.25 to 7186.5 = 4.5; 10.8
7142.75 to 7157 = 3.3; 9.79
